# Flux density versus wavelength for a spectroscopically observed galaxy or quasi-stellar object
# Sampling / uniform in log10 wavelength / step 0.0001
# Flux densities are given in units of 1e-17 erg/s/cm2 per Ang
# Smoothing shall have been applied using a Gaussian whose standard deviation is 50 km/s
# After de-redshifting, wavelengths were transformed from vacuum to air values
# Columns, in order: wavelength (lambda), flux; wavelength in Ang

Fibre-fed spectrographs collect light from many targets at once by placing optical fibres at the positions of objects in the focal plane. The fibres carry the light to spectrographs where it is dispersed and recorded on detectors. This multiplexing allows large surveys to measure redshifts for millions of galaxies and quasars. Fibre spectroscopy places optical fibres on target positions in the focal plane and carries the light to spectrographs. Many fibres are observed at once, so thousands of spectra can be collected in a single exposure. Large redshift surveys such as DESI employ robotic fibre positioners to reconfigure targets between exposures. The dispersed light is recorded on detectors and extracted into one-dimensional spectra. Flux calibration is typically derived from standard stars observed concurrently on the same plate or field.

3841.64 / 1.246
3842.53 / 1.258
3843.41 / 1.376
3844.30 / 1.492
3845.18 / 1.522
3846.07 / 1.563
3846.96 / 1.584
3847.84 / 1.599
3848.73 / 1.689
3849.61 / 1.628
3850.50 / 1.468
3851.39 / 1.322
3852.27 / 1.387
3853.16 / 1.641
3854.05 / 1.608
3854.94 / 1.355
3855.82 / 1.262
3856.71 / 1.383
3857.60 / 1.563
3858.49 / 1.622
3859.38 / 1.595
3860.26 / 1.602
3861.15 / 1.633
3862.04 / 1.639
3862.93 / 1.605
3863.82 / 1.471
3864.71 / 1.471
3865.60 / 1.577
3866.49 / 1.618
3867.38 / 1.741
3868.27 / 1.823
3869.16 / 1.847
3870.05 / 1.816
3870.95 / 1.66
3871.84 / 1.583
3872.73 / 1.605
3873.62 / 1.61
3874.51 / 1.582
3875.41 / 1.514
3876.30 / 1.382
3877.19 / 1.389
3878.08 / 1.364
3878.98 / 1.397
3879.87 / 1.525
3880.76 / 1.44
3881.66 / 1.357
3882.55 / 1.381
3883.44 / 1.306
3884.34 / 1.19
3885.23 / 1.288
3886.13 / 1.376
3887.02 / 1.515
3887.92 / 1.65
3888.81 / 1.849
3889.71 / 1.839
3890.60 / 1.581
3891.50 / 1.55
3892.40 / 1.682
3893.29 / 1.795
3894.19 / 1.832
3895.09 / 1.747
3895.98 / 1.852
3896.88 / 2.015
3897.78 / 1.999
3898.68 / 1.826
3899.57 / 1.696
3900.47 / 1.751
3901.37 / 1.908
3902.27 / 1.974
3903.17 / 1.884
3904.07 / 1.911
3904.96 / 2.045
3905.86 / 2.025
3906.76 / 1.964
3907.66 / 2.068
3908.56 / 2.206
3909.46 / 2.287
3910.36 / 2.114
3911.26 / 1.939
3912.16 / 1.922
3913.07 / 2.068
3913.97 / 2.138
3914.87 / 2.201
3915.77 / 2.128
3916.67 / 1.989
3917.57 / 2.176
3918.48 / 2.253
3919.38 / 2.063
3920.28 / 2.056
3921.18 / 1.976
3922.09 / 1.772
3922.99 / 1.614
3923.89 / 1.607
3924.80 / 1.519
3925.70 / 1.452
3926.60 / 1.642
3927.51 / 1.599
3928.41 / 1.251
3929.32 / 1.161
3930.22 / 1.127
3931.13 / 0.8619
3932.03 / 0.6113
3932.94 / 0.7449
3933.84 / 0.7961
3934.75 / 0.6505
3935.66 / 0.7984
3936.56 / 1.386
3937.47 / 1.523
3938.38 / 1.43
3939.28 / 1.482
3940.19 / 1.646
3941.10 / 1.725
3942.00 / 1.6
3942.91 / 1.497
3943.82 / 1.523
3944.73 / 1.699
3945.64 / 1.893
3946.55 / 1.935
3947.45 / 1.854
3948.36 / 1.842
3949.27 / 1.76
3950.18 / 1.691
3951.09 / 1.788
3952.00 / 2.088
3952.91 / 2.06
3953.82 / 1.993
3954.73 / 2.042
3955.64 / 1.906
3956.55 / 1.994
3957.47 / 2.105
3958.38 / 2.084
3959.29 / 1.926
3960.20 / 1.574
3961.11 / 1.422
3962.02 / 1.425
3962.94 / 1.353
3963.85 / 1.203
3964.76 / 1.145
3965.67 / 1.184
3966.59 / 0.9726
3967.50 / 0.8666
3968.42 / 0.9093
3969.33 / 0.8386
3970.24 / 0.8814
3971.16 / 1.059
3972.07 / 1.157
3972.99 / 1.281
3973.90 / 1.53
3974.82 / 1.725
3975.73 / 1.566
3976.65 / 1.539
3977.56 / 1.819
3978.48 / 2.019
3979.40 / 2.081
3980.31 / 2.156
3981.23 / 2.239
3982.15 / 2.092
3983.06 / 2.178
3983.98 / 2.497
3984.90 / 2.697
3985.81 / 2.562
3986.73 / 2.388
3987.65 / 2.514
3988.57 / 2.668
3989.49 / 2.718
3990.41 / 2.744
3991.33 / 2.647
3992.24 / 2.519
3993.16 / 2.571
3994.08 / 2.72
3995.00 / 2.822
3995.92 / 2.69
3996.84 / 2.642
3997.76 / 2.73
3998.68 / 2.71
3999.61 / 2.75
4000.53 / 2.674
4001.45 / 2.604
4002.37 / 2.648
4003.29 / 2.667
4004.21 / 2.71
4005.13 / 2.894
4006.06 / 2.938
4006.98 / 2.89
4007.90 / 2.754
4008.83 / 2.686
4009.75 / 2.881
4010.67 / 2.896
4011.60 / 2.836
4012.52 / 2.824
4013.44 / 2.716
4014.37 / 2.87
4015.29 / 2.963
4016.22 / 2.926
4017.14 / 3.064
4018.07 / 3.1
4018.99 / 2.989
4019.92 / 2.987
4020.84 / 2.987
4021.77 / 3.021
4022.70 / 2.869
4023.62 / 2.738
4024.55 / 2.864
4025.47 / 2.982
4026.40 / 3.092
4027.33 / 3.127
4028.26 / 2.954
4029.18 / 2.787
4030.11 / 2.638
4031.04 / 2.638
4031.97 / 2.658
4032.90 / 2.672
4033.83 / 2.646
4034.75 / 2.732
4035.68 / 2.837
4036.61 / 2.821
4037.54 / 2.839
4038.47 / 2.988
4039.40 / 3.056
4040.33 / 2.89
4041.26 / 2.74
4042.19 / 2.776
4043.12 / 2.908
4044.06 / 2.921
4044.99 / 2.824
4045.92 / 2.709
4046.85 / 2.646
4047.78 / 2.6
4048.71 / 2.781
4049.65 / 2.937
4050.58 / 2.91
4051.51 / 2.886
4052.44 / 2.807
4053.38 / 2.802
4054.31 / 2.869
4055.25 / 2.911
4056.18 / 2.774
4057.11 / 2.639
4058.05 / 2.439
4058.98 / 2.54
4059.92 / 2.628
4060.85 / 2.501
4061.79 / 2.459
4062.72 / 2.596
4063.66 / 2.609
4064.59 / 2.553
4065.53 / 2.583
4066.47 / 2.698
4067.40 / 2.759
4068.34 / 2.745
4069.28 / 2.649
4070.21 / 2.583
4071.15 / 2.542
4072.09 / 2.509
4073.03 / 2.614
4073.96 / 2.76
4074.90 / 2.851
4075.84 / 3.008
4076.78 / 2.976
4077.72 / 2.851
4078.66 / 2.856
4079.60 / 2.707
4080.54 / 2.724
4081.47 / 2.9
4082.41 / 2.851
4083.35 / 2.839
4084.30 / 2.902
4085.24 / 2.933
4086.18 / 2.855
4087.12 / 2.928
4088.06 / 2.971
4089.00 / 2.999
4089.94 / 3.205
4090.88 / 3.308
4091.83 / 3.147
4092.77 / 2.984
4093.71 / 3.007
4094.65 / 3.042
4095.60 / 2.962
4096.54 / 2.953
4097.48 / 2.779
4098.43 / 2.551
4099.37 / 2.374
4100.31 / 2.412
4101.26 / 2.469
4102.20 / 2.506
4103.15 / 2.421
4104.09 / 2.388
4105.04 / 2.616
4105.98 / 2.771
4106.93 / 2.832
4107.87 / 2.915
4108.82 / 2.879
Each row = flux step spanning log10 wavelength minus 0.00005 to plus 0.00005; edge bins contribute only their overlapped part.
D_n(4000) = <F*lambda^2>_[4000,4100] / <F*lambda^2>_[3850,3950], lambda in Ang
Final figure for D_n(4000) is 1.9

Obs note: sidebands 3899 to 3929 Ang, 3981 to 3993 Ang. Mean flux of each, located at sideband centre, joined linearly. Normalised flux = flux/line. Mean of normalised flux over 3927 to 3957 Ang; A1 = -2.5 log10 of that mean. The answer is 0.38 mag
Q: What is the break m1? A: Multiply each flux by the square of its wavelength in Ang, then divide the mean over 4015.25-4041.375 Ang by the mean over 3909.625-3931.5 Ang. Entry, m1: 1.7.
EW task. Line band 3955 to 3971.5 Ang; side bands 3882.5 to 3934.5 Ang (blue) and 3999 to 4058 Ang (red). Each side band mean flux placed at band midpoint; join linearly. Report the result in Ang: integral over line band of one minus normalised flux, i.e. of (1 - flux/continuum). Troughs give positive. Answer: 6.1 Ang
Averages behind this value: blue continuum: 1.72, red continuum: 2.83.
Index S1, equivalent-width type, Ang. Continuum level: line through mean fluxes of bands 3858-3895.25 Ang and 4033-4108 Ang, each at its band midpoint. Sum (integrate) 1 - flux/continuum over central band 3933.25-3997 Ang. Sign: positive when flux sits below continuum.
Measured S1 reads 10.0 Ang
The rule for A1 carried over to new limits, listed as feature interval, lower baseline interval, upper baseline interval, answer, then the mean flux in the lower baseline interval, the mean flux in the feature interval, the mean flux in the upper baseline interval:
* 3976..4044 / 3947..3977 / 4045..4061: -0.24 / 1.54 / 2.7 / 2.74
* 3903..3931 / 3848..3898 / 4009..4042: 0.04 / 1.57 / 1.86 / 2.87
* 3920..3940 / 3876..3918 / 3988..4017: 0.49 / 1.78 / 1.32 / 2.75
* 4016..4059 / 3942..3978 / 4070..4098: -0.19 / 1.57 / 2.84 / 2.89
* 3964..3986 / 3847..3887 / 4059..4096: 0.34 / 1.52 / 1.61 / 2.81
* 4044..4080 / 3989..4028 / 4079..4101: 0.06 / 2.82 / 2.72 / 2.88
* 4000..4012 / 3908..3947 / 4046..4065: -0.21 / 1.63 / 2.77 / 2.7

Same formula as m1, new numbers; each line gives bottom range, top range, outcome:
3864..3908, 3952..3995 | 1.18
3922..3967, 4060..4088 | 1.92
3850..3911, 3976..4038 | 1.73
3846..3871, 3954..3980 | 1.00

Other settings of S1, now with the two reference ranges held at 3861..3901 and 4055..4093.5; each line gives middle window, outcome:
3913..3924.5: -1.0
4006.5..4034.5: -4.7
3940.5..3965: 3.5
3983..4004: -3.1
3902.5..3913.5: -1.6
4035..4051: -1.5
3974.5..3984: 1.0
